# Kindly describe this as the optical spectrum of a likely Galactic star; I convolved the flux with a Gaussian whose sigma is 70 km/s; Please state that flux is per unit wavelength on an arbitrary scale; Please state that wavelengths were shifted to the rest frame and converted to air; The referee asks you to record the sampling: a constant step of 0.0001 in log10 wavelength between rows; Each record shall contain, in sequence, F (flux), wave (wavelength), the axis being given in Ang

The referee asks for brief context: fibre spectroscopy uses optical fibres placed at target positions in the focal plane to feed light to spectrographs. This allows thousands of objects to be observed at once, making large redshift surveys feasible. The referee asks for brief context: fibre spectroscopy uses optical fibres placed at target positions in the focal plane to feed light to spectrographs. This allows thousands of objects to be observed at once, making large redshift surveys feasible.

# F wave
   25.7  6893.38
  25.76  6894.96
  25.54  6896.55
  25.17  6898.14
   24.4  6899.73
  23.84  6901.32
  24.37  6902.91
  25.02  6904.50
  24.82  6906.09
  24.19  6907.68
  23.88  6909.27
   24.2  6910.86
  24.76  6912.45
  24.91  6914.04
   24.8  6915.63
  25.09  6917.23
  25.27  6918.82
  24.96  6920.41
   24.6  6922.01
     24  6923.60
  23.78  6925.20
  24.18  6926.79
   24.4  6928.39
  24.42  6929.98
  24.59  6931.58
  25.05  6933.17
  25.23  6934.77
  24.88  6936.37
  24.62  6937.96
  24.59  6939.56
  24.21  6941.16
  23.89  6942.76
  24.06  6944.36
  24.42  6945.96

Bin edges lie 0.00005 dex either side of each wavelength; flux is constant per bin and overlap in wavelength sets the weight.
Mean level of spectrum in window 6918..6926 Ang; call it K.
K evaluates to 24.5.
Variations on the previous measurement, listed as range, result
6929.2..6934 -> 24.7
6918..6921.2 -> 25.2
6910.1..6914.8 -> 24.6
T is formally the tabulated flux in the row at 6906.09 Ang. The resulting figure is 24.82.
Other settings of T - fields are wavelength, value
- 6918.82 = 25.27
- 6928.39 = 24.4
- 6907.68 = 24.19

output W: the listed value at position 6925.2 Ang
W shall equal 23.78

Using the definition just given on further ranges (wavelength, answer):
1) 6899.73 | 24.4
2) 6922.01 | 24.6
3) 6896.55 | 25.54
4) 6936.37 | 24.88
